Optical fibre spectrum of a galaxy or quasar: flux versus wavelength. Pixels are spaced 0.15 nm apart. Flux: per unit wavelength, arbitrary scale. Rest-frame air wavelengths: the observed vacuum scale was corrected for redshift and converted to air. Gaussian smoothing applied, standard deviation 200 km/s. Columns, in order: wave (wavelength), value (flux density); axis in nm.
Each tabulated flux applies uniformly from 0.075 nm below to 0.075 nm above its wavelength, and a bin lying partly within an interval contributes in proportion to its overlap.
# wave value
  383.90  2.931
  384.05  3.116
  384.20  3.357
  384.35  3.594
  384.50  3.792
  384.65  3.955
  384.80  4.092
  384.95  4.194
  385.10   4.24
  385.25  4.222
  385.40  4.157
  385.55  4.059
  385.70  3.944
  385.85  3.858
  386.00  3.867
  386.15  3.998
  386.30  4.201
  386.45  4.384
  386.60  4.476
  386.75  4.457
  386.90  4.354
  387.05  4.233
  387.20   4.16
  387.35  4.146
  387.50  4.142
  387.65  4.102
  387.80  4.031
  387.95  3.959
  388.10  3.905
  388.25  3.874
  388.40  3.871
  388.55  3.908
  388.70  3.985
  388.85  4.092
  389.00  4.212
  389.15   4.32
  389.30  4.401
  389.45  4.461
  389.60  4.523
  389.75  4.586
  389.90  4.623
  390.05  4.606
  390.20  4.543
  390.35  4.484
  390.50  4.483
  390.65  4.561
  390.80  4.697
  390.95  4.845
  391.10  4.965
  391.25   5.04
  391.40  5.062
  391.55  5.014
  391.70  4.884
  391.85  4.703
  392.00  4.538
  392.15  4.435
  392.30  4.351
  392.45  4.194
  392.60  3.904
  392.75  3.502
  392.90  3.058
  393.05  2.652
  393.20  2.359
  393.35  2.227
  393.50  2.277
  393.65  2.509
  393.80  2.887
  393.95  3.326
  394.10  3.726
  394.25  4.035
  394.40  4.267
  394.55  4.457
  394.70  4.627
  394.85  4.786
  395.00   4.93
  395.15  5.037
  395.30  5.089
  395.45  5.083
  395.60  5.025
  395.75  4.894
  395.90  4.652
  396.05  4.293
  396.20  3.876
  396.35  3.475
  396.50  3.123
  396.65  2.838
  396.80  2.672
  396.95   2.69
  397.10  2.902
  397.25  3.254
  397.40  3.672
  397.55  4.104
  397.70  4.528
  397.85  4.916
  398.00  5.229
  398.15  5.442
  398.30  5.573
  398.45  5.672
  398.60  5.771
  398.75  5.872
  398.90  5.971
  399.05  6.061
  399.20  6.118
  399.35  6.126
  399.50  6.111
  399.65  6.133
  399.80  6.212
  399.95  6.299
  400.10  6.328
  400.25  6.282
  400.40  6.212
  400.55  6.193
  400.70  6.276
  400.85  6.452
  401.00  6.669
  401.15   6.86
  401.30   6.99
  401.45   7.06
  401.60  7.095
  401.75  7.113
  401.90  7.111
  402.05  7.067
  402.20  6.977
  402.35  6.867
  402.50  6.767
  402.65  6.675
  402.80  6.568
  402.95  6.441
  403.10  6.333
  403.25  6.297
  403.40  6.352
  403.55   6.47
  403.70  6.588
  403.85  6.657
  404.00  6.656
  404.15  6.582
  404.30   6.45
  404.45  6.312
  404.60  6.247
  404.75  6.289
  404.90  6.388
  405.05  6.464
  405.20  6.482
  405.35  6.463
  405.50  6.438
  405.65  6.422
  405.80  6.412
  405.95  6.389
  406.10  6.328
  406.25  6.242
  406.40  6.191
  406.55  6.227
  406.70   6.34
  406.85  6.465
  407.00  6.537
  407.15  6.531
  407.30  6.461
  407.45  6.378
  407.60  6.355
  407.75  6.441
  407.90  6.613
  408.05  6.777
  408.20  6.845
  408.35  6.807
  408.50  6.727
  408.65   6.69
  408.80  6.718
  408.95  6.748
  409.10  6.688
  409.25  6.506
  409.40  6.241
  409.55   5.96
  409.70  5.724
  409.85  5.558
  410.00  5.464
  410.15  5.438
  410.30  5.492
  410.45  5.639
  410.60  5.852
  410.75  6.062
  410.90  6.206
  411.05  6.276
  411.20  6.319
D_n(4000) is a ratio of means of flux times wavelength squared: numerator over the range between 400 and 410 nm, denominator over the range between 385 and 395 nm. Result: 1.70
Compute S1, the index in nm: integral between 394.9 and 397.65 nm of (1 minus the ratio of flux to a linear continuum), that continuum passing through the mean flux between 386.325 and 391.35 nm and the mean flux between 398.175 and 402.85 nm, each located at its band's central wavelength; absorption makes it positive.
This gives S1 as 0.81 nm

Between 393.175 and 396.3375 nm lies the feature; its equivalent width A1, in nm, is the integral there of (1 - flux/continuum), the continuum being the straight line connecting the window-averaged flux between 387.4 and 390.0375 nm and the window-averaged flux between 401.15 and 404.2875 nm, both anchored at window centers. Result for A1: 0.76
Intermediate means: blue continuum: 4.19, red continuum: 6.73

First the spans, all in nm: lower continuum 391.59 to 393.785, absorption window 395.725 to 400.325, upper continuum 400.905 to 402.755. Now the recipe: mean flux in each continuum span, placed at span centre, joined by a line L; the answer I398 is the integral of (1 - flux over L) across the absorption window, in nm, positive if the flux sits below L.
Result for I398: 0.584 nm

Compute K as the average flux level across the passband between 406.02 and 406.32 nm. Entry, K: 6.29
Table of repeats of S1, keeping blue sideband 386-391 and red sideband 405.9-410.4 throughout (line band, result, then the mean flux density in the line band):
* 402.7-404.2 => -0.17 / 6.5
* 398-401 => -0.34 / 6.05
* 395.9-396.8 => 0.27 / 3.54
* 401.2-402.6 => -0.33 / 7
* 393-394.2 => 0.51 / 2.77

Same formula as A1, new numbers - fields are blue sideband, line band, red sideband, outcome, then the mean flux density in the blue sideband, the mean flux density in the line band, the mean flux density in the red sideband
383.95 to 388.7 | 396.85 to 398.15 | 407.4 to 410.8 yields 0.290 nm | 4.01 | 3.98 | 6.25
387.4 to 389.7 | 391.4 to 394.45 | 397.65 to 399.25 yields 0.686 nm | 4.12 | 3.67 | 5.57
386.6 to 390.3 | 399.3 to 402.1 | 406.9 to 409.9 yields -0.471 nm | 4.24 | 6.56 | 6.47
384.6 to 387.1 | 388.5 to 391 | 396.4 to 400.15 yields -0.017 nm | 4.16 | 4.43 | 4.93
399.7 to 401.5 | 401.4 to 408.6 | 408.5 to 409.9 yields -0.162 nm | 6.47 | 6.55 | 6.35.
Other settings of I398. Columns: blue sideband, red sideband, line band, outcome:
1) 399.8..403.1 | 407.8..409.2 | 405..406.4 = 0.06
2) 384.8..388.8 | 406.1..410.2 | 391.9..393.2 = 0.26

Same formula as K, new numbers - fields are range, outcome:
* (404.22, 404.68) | 6.34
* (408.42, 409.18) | 6.71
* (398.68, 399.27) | 6.01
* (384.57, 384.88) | 4.02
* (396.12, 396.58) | 3.49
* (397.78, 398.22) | 5.2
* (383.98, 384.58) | 3.47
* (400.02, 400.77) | 6.26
